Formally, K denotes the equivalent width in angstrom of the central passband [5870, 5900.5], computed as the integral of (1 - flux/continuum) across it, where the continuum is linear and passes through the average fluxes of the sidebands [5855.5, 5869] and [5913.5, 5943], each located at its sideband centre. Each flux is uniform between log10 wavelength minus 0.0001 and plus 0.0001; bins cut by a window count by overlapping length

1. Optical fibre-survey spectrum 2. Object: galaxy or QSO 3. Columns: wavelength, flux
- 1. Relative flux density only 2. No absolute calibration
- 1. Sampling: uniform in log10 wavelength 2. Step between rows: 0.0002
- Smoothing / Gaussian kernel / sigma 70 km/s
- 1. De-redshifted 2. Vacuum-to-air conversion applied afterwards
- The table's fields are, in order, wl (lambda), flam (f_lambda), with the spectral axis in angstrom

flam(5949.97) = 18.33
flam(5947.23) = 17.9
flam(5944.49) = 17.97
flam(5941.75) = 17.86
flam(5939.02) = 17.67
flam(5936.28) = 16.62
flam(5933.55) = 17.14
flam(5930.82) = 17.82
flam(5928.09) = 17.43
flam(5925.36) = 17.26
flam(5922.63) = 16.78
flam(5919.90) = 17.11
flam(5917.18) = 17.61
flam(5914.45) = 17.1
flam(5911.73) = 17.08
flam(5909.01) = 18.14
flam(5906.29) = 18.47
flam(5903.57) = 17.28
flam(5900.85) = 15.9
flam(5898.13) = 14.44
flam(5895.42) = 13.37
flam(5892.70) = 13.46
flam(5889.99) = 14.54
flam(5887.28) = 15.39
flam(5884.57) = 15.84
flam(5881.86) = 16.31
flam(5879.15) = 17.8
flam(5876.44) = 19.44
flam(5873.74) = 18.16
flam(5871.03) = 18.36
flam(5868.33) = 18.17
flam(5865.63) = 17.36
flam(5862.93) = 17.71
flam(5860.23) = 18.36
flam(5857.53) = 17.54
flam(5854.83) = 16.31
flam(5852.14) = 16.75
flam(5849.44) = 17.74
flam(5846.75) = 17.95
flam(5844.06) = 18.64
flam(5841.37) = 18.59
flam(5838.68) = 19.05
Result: 2.6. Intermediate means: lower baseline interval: 17.7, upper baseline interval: 17.3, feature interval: 16.1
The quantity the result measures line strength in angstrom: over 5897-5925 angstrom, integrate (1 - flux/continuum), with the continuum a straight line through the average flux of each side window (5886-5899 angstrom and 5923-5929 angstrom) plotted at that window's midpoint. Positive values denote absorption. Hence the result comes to -2.02 angstrom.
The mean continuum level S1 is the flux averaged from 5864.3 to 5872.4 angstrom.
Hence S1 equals 18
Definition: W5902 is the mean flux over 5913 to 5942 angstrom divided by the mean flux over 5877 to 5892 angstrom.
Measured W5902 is 1.08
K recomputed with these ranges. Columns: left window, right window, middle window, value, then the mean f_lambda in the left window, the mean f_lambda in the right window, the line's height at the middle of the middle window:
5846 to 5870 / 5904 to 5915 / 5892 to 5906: 1.9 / 17.5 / 17.7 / 17.7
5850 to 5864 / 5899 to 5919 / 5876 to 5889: 0.5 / 17.3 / 17.3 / 17.3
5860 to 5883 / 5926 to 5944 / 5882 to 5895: 2.2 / 18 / 17.4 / 17.8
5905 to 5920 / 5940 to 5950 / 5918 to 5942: 0.7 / 17.6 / 18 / 17.8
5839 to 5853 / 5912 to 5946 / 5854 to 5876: 0.1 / 18.1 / 17.4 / 17.9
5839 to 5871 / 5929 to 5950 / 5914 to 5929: 0.4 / 17.8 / 17.6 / 17.7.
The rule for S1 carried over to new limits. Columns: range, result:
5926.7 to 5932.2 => 17.6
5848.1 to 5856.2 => 16.9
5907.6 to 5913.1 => 17.6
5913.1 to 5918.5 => 17.3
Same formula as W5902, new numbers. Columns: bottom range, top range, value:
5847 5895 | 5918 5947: 1.03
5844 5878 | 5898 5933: 0.96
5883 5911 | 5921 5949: 1.11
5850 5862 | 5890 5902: 0.83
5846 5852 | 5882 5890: 0.88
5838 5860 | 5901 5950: 0.98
